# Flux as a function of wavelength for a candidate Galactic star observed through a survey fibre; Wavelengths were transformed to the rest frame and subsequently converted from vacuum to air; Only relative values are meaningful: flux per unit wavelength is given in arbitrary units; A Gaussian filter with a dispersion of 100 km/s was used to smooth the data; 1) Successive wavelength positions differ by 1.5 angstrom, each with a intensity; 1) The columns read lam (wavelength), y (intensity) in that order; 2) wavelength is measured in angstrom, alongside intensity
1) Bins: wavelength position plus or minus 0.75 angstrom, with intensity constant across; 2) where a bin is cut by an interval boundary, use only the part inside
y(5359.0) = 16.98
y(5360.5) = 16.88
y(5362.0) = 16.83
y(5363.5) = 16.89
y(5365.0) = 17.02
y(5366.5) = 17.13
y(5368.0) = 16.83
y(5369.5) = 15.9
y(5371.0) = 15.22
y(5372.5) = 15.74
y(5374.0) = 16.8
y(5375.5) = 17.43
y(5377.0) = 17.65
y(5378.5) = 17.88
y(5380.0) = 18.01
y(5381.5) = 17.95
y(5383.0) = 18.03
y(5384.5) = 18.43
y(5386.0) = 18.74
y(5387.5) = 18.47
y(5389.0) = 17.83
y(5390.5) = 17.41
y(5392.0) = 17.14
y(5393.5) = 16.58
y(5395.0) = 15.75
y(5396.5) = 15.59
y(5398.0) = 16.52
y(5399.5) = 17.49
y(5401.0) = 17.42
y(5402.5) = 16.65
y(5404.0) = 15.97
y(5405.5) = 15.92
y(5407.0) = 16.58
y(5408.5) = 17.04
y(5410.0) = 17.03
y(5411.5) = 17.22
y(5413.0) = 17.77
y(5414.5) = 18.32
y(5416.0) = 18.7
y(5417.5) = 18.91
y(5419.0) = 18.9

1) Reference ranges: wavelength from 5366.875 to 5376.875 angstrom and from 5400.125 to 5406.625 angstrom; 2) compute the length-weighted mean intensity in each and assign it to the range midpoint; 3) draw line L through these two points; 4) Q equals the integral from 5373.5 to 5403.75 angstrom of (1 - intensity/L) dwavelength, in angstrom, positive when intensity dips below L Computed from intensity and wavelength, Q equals -1.64 angstrom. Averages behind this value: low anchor 16.4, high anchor 16.5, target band 17.4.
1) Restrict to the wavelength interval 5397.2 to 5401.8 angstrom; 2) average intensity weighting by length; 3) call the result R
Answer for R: 17.1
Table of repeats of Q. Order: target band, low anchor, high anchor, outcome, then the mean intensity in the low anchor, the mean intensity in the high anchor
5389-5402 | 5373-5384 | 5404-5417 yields 0.5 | 17.7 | 17.3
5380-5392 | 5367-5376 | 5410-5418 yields -0.8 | 16.3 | 18.1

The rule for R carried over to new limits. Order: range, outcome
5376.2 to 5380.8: 17.8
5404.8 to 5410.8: 16.7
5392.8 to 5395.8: 16.1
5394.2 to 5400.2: 16.3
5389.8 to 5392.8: 17.3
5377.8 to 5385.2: 18.1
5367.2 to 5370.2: 16.4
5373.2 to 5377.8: 17.3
